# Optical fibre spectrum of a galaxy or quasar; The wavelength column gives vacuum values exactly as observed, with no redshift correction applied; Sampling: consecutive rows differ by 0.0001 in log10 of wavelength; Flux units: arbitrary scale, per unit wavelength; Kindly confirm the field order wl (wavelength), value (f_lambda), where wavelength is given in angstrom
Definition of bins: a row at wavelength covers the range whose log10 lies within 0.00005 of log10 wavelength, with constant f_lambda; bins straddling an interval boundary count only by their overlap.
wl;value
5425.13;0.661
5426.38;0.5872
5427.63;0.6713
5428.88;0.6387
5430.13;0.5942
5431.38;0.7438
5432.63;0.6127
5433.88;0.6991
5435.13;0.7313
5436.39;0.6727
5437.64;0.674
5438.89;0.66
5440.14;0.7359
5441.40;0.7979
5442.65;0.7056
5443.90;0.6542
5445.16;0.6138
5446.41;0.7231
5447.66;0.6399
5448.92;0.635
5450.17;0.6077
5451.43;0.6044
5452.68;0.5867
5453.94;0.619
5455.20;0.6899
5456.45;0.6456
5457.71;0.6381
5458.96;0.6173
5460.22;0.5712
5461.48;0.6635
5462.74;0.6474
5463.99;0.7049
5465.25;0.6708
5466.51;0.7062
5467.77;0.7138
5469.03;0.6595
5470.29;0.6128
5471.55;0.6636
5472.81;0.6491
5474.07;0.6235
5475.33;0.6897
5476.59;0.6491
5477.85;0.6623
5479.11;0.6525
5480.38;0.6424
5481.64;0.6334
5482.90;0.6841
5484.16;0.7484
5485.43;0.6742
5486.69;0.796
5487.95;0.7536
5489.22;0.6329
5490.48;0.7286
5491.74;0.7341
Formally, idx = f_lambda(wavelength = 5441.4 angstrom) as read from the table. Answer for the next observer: 0.7979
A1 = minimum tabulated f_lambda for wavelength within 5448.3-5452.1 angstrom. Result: 0.6044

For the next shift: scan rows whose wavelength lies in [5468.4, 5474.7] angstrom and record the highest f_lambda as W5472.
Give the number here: 0.6636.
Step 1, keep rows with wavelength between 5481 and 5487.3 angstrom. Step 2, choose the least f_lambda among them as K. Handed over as 0.6334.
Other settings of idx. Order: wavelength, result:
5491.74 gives 0.7341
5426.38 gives 0.5872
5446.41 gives 0.7231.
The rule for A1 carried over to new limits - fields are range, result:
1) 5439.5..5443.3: 0.7056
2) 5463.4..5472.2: 0.6128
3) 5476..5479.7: 0.6491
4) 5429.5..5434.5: 0.5942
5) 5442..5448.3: 0.6138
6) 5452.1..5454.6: 0.5867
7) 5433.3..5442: 0.66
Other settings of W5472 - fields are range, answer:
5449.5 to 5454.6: 0.619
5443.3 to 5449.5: 0.7231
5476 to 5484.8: 0.7484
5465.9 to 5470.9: 0.7138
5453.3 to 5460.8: 0.6899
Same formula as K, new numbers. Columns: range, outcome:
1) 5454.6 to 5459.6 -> 0.6173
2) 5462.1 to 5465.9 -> 0.6474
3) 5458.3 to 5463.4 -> 0.5712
